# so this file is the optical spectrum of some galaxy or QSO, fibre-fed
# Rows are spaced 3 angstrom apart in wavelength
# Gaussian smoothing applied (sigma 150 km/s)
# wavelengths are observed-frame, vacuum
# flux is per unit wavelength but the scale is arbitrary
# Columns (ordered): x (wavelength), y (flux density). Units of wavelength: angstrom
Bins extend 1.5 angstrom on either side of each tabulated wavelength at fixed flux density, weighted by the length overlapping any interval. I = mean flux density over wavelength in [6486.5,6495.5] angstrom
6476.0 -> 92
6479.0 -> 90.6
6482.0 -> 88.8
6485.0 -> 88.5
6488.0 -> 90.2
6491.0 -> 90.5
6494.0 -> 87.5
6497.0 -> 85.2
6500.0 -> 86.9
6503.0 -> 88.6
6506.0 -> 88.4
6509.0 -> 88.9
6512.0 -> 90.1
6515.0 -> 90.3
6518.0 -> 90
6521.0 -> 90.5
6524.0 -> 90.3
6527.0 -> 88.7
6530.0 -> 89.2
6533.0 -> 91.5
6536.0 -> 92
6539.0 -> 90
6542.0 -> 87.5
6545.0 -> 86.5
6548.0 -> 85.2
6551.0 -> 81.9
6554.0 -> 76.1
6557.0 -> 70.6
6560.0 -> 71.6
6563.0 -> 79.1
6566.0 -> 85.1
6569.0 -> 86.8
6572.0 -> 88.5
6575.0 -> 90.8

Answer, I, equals 89.4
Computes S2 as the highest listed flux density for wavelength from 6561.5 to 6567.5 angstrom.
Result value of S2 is 85.1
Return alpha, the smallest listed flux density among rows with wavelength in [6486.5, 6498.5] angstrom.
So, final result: 85.2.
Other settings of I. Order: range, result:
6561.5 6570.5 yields 83.7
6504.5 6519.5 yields 89.5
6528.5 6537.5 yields 90.9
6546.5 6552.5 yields 83.6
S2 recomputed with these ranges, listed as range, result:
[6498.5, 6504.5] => 88.6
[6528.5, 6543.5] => 92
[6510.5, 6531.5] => 90.5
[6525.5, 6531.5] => 89.2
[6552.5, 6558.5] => 76.1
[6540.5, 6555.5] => 87.5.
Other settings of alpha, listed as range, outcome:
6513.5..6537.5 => 88.7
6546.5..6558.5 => 70.6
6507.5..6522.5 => 88.9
